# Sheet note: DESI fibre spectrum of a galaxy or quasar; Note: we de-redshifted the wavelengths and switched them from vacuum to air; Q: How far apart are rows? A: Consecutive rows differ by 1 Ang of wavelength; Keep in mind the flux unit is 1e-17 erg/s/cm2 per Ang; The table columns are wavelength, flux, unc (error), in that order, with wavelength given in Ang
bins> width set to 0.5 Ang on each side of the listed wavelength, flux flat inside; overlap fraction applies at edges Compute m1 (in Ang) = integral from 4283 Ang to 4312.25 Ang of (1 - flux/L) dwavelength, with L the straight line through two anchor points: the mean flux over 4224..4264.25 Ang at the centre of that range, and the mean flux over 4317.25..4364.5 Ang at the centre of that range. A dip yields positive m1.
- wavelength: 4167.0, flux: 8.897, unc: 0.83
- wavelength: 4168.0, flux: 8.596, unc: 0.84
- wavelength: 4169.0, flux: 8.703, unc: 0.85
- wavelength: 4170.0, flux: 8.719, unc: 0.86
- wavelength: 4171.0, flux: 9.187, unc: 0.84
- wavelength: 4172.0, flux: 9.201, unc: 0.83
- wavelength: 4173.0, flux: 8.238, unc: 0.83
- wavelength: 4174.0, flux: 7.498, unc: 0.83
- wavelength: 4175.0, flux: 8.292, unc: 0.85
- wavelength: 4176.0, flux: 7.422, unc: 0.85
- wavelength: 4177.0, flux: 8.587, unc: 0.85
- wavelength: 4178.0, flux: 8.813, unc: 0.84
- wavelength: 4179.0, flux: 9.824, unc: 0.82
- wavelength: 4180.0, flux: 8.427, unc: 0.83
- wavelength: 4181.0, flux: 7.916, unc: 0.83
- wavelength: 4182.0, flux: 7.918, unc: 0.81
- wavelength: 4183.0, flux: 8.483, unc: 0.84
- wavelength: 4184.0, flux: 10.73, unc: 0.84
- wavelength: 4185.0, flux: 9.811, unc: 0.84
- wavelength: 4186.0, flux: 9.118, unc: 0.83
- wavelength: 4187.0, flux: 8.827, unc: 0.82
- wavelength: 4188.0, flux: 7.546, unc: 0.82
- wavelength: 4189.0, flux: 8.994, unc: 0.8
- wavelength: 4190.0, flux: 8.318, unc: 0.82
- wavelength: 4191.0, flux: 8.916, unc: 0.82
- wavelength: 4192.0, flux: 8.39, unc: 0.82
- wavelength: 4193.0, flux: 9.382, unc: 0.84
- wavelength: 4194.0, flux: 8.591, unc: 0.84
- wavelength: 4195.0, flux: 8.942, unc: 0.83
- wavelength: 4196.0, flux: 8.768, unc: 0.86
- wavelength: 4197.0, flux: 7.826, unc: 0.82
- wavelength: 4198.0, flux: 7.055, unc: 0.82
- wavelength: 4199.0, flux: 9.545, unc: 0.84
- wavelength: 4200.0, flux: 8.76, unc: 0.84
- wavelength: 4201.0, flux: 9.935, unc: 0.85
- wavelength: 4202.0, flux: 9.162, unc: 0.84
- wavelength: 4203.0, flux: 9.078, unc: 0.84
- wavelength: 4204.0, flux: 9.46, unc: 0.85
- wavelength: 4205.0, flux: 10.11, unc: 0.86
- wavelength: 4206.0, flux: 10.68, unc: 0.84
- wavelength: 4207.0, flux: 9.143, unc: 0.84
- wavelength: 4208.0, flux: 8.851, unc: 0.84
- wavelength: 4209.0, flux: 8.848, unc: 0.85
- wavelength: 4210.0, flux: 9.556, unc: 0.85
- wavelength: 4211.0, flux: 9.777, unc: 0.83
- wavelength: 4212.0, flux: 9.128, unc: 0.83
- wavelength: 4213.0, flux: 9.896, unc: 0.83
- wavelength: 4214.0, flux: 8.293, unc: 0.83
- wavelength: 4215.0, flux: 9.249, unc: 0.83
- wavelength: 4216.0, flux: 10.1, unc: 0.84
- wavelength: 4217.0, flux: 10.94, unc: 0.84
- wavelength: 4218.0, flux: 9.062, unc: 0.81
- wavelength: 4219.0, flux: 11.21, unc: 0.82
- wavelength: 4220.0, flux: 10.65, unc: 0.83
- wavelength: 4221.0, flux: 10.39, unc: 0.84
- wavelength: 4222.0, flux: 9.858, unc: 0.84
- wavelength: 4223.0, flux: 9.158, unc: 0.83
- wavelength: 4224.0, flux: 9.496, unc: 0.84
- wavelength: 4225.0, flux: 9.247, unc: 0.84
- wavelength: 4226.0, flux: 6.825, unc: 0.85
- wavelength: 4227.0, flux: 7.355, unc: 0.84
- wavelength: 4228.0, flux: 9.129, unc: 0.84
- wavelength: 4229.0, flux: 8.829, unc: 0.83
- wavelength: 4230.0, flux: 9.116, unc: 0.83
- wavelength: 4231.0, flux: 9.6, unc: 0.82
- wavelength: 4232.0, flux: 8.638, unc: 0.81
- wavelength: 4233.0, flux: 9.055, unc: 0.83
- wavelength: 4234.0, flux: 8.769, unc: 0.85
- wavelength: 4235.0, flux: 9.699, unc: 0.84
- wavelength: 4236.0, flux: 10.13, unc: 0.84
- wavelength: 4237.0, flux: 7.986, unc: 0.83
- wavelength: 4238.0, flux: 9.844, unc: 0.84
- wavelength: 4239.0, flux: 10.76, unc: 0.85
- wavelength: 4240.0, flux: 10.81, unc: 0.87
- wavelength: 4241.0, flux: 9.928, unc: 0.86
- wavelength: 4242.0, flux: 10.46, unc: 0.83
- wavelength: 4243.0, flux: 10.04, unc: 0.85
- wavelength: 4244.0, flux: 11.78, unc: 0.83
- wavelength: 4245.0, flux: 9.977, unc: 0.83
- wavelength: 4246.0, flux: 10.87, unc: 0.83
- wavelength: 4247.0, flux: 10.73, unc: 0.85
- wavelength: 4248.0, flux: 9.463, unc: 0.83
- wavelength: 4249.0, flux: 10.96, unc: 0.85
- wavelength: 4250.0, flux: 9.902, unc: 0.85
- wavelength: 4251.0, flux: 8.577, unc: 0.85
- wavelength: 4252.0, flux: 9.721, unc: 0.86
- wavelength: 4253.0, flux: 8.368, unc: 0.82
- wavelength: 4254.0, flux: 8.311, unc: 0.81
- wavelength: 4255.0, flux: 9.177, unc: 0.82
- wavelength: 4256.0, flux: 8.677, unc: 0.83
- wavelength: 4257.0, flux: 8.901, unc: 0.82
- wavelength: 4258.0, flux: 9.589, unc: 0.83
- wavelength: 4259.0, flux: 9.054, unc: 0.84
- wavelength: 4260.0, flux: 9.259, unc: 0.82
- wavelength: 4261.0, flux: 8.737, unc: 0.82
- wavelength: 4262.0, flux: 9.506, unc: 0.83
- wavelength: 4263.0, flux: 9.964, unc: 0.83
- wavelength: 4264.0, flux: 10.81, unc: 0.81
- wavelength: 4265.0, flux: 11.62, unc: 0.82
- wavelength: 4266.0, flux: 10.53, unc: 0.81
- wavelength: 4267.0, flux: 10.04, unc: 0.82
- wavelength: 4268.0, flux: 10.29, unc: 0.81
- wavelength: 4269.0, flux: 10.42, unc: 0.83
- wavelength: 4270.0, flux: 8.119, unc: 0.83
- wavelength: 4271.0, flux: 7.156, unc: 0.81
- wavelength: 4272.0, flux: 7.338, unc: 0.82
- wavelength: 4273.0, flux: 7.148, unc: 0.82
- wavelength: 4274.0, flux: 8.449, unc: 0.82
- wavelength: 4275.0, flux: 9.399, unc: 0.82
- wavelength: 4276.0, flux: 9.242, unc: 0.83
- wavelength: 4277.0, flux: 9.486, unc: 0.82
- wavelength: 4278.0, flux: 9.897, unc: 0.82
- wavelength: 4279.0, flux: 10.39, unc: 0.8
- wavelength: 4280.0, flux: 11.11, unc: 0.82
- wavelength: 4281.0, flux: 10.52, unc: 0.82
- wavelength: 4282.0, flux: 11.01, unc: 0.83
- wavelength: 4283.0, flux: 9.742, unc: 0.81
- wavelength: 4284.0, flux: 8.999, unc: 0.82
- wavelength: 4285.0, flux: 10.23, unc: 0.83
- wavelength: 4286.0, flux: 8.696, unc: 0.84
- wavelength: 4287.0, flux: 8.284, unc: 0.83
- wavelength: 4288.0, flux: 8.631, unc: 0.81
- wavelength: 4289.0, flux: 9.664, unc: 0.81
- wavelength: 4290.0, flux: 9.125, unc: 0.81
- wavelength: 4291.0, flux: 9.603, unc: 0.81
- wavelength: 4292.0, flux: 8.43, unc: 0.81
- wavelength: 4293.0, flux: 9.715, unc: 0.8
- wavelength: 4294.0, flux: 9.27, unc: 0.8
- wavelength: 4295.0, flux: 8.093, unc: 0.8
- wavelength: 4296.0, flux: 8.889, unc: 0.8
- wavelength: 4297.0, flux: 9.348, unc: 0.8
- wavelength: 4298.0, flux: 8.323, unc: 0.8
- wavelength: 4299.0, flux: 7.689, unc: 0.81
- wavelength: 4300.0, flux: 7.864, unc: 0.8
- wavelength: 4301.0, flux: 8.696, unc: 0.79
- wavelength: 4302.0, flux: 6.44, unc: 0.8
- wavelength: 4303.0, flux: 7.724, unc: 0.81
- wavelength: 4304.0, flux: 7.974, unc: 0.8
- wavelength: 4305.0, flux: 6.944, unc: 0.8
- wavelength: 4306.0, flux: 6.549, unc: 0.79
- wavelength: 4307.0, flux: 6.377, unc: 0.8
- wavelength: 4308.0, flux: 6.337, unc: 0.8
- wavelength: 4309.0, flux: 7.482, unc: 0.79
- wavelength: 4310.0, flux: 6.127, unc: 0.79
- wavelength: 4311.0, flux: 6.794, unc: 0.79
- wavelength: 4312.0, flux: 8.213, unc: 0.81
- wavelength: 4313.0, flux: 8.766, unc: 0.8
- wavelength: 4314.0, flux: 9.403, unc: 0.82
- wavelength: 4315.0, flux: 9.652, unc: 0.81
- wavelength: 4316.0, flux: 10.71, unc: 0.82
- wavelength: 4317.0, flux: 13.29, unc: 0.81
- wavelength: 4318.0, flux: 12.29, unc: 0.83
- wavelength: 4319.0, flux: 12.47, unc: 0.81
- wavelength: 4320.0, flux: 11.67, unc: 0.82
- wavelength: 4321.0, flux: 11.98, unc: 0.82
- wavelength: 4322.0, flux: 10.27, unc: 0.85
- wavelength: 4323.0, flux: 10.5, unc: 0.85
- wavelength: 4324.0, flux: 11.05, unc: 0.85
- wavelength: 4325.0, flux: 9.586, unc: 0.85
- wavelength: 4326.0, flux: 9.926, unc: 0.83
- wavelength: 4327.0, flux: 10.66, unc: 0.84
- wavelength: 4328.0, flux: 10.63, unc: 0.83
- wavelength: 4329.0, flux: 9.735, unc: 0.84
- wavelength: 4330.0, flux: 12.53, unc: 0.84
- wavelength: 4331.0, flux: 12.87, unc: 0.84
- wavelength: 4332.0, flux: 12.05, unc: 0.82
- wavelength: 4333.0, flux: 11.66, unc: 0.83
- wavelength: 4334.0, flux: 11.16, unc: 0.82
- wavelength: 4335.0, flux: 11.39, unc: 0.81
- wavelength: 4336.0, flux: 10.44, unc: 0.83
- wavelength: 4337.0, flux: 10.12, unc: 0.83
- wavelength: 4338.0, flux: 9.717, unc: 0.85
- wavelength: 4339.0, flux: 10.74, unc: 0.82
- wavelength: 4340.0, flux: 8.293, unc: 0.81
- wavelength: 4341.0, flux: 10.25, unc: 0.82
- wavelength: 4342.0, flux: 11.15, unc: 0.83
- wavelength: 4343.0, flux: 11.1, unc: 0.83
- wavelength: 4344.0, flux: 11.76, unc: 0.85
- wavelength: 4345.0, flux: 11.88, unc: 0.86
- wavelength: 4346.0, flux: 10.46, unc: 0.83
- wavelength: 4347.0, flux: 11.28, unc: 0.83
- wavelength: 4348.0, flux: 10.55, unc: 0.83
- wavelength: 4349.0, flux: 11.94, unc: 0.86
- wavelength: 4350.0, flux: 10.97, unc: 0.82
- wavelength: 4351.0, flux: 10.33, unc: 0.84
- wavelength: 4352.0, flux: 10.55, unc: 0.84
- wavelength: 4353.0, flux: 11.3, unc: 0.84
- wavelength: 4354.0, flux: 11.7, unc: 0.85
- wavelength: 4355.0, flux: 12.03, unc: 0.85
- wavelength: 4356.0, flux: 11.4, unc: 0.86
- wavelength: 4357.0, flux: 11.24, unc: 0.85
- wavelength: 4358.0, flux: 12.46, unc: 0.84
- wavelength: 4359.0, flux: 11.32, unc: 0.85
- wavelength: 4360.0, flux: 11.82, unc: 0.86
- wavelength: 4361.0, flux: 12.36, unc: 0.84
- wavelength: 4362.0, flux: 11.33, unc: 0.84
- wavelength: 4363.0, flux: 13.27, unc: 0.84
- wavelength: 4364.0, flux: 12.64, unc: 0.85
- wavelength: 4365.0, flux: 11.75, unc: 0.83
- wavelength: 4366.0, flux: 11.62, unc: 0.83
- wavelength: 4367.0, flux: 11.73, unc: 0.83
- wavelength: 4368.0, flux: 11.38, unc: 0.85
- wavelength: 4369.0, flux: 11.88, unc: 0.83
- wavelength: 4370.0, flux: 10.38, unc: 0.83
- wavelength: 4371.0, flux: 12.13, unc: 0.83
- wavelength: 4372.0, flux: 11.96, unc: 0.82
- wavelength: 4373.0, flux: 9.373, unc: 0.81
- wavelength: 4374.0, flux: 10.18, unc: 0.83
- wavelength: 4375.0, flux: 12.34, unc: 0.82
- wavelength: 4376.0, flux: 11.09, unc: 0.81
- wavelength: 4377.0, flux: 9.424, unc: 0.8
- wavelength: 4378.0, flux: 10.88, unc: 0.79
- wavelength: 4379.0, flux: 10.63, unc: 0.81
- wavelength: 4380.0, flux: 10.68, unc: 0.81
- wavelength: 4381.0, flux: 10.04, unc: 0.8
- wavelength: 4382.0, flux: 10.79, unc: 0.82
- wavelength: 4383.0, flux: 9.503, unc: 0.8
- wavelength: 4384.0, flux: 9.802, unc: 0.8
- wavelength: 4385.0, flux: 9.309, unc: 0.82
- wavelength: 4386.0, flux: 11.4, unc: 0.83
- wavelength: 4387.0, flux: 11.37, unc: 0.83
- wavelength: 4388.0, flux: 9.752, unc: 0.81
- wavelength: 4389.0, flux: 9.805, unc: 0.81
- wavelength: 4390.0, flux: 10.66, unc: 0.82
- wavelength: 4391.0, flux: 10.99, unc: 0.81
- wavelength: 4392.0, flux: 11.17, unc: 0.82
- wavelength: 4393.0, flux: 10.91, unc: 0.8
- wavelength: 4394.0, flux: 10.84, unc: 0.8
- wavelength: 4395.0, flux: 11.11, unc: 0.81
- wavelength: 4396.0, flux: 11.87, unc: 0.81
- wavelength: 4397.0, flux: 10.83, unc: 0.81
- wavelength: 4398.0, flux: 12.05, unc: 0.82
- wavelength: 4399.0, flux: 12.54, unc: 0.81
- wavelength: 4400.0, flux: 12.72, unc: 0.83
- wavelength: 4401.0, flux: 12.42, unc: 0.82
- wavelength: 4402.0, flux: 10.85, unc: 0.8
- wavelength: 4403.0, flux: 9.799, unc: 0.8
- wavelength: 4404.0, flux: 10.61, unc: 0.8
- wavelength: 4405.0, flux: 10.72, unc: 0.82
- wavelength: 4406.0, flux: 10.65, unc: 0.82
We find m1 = 6.3 Ang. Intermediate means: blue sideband 9.46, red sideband 11.2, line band 8.18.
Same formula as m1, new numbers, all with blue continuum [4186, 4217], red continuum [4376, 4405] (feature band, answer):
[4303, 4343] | 1.1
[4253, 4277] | 1.1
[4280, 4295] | 0.6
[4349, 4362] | -1.2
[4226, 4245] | -0.2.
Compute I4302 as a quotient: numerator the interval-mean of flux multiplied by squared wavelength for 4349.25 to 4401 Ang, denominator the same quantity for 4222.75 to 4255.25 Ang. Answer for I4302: 1.3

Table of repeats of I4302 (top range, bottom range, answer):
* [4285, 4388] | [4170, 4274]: 1.17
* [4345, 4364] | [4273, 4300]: 1.28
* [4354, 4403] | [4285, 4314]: 1.43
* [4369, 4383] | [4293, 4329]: 1.22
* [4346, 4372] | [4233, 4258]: 1.25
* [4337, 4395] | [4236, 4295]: 1.21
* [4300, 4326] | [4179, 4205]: 1.09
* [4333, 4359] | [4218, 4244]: 1.22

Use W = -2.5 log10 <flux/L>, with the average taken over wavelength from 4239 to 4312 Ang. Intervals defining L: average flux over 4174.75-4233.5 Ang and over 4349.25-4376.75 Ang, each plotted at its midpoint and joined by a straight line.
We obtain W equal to 0.12 mag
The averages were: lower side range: 9.07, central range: 9.09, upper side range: 11.5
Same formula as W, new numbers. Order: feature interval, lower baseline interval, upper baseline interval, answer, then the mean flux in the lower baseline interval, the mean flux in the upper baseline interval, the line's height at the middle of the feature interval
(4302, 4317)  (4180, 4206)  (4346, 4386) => 0.30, 8.89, 11.2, 10.4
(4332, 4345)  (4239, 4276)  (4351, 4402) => -0.01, 9.57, 11.2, 10.7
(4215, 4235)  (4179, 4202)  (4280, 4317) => -0.08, 8.77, 8.61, 8.72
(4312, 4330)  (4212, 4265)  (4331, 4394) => -0.02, 9.57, 11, 10.5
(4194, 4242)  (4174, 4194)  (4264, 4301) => -0.05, 8.69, 9.26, 8.88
